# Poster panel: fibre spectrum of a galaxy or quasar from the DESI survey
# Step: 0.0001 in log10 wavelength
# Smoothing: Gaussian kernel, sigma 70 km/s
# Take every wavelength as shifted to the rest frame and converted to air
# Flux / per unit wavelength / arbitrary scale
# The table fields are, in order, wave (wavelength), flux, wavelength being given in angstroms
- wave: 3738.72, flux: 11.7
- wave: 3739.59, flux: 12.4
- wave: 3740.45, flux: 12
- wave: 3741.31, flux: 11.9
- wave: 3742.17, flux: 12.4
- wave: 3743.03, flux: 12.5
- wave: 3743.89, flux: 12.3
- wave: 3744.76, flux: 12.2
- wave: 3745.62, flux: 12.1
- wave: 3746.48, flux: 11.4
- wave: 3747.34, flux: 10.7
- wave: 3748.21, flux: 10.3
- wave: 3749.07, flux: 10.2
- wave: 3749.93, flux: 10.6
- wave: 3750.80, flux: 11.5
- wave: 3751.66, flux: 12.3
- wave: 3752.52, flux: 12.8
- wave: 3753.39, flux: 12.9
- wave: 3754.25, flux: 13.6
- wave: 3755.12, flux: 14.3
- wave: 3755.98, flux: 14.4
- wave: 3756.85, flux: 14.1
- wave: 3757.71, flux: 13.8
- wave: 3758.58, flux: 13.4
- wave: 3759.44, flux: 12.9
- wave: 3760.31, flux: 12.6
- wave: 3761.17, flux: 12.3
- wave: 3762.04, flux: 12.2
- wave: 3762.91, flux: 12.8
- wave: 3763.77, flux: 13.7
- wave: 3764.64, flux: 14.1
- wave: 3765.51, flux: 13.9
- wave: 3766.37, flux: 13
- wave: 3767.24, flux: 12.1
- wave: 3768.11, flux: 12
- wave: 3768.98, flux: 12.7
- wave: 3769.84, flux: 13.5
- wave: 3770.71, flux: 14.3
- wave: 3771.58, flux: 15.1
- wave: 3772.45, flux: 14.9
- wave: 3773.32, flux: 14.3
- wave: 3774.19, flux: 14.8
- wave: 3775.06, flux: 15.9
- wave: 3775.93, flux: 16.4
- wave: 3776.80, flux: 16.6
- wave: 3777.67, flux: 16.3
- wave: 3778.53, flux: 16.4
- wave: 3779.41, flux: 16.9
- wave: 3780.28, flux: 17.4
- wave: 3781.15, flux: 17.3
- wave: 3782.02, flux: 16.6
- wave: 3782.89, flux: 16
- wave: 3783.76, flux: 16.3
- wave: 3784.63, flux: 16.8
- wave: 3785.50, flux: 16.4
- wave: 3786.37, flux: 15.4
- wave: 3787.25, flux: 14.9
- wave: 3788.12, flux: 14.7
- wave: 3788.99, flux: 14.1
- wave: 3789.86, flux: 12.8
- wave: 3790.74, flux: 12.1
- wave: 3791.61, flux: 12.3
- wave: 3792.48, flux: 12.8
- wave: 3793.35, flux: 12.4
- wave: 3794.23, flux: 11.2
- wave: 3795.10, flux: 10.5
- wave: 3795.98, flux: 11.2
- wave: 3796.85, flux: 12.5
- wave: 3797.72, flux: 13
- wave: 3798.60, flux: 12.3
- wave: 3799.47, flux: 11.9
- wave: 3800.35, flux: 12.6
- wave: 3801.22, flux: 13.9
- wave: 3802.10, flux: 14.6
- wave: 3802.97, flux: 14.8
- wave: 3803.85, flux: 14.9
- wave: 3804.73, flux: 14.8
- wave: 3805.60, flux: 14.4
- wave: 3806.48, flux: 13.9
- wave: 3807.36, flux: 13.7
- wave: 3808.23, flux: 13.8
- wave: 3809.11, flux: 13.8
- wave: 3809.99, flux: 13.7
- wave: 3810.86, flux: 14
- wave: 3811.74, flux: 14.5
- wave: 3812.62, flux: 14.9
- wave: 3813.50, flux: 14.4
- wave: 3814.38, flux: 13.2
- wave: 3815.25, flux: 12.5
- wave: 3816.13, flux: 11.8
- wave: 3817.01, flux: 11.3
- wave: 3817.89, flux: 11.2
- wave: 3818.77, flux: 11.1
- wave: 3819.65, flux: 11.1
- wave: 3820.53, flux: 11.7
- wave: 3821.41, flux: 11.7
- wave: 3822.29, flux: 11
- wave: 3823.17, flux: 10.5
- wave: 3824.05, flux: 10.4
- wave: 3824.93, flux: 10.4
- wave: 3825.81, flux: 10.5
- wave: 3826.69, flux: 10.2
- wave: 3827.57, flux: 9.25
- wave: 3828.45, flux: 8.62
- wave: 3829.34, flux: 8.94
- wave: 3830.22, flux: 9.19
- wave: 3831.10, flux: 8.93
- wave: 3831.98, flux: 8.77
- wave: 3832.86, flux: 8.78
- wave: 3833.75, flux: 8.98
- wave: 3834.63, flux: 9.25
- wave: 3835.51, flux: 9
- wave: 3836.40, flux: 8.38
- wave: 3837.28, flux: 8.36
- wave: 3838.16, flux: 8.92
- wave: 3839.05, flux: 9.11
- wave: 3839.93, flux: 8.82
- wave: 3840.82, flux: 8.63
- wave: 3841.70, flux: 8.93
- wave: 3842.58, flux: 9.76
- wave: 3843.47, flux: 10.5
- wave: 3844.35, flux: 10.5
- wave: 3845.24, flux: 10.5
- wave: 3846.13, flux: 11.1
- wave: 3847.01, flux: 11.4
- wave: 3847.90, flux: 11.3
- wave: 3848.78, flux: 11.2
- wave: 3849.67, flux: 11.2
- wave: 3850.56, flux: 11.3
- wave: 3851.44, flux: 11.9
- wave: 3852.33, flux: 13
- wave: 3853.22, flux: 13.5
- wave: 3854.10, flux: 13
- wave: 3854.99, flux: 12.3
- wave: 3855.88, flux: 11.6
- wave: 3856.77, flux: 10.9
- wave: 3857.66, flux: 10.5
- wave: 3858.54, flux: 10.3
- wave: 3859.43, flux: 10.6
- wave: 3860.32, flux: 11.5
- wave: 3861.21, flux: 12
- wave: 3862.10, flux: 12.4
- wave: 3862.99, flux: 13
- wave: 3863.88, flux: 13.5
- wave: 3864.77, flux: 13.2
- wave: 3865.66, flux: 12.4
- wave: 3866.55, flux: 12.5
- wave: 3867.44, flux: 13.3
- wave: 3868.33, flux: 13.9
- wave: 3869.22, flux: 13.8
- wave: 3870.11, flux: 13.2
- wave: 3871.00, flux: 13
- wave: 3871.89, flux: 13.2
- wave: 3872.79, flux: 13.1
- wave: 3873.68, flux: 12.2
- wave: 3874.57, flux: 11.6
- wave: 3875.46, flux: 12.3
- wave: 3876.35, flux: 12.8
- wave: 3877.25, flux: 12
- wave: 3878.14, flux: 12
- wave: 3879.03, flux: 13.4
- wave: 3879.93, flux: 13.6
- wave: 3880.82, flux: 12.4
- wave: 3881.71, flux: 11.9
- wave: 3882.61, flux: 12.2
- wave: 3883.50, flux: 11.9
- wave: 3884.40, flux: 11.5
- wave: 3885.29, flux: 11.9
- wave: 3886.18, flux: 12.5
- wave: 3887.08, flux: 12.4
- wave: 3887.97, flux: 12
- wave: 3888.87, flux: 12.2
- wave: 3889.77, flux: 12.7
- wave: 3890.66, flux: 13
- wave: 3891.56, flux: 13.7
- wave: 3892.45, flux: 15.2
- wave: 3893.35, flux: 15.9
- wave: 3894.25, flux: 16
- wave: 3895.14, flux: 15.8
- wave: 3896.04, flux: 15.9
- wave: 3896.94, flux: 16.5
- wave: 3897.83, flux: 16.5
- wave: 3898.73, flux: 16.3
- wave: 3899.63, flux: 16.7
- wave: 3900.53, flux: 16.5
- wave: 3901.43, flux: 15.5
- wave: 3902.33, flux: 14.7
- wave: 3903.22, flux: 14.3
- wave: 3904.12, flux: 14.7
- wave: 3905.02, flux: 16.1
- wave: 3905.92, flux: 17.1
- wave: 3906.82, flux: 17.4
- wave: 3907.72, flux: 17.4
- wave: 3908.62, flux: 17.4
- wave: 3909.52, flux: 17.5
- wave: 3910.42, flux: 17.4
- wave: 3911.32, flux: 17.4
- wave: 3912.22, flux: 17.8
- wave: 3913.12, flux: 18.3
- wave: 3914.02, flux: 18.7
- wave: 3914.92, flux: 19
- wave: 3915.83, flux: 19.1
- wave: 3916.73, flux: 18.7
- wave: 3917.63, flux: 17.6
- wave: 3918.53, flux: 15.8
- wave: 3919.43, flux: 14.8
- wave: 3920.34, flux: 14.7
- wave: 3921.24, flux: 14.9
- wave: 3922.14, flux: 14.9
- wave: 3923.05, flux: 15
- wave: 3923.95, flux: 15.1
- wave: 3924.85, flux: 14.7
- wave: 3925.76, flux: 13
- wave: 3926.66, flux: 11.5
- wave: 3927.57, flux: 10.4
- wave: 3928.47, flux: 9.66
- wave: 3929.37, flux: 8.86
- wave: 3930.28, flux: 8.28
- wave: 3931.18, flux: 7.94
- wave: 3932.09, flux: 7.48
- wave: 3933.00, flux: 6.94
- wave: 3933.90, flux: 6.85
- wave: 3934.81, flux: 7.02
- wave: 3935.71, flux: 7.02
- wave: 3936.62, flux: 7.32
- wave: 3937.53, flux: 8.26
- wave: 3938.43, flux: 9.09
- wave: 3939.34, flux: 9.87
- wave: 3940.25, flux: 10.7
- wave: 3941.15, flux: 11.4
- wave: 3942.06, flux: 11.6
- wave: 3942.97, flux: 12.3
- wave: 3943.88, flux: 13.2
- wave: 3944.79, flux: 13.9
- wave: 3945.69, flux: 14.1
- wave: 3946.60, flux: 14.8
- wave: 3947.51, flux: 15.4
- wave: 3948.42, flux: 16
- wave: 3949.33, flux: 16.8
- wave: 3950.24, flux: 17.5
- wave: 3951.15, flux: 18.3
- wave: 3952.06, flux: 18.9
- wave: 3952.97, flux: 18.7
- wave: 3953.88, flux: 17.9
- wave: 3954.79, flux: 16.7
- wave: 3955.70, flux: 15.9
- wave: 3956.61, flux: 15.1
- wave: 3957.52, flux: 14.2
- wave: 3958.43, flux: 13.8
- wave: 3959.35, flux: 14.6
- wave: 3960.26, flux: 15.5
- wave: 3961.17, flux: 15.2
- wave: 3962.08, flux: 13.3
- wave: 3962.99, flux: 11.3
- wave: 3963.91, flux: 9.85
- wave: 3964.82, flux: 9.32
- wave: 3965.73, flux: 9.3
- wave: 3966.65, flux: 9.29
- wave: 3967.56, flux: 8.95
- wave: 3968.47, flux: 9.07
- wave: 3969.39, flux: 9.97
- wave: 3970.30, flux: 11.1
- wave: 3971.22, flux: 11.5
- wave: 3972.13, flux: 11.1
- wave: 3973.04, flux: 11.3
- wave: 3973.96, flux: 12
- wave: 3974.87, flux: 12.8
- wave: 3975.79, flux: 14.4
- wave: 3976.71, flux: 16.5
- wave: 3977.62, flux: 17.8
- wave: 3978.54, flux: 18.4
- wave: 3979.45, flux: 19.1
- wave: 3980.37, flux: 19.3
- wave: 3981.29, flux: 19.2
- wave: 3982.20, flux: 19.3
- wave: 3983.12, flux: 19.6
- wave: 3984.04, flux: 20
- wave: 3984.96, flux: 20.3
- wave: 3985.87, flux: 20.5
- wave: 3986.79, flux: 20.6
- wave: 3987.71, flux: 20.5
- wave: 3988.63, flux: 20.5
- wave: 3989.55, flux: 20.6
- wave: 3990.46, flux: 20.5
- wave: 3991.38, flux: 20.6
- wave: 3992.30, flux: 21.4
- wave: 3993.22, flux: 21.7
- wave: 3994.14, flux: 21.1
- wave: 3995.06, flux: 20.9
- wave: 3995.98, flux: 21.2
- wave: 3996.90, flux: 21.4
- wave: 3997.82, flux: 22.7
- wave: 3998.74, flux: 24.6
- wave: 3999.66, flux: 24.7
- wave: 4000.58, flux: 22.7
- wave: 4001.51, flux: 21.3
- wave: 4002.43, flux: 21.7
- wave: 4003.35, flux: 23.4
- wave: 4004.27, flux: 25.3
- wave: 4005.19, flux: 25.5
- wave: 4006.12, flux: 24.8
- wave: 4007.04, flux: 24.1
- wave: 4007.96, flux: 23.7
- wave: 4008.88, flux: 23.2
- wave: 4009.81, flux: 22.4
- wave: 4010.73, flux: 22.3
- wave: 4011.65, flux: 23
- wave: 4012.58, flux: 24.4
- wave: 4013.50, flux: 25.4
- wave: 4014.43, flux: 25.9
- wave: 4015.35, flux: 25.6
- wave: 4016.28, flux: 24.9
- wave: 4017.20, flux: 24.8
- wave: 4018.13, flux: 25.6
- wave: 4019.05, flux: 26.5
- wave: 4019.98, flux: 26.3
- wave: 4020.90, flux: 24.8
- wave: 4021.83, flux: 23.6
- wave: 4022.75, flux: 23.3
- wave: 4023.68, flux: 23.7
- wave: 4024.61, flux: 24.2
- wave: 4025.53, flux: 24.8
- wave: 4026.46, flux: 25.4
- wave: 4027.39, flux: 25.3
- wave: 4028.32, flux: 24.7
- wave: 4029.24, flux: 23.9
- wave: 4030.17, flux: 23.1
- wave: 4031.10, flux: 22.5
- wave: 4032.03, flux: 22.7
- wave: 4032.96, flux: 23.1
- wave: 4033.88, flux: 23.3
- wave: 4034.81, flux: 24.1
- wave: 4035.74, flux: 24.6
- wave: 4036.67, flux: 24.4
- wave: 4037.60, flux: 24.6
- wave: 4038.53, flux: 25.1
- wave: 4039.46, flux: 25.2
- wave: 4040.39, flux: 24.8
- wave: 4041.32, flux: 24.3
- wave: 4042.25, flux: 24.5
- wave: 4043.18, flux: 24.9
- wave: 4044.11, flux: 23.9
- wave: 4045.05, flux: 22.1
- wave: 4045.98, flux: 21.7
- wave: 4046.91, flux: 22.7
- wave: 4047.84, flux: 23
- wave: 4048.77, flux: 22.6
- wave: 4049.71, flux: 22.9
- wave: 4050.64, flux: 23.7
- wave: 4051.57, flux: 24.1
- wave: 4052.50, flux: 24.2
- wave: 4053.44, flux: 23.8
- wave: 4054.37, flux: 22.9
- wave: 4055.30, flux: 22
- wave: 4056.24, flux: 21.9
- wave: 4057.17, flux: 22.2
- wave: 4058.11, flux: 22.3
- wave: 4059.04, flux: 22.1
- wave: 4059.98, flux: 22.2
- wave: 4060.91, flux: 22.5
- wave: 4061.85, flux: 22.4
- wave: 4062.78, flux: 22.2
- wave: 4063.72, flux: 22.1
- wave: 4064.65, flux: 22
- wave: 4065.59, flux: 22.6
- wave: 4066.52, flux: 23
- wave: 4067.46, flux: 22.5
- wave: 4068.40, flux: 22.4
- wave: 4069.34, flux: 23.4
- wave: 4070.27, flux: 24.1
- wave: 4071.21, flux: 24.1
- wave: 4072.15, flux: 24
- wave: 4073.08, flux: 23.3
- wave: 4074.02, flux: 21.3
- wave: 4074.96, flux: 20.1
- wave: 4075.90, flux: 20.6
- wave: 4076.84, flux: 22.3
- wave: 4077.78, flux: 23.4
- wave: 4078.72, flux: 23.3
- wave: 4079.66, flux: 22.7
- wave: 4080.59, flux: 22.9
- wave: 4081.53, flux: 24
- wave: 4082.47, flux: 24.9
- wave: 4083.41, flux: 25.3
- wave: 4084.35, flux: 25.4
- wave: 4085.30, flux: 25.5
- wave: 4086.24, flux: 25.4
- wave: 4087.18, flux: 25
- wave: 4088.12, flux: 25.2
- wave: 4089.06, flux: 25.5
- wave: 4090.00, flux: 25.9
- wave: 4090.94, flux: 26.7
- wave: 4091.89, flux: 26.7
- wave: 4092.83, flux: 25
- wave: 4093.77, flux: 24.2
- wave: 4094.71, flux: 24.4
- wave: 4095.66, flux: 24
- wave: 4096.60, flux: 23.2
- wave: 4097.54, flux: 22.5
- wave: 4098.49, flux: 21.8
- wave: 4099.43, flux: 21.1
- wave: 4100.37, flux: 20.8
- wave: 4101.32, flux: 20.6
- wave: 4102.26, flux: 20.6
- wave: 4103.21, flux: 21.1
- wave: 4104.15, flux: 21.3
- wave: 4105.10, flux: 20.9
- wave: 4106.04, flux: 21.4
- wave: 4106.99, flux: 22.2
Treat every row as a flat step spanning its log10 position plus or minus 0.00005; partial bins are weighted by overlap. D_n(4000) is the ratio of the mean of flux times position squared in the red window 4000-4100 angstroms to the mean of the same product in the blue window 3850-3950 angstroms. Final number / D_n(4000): 1.92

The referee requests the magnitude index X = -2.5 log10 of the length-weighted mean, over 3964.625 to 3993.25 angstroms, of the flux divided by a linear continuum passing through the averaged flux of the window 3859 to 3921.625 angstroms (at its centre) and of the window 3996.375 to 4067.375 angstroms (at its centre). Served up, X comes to 0.252 mag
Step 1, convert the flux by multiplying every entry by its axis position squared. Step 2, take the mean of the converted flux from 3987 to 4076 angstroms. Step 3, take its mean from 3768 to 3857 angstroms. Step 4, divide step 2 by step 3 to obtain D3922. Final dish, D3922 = 2.09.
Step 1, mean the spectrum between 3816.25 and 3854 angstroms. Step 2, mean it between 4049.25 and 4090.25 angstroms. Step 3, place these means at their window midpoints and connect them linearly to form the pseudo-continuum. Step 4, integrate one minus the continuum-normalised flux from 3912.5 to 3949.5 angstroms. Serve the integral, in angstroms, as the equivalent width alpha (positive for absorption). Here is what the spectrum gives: 6.6 angstroms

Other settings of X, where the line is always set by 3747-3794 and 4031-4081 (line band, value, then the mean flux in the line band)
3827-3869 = 0.46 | 10.8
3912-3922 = 0.09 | 17.1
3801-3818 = 0.11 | 13.7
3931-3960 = 0.46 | 12.9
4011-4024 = -0.14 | 24.8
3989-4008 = -0.06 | 22.5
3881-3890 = 0.41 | 12.1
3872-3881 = 0.35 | 12.6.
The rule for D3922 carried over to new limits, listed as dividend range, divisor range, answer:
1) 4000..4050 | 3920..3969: 2.01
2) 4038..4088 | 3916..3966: 1.90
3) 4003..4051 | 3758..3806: 1.94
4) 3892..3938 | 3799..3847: 1.32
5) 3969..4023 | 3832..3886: 1.95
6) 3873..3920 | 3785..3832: 1.26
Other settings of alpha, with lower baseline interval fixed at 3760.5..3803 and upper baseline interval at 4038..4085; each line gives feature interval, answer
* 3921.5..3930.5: 3.1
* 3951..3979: 9.0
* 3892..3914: 1.9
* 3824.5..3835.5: 4.5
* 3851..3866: 4.1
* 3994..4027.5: -3.8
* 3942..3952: 2.2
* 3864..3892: 7.4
